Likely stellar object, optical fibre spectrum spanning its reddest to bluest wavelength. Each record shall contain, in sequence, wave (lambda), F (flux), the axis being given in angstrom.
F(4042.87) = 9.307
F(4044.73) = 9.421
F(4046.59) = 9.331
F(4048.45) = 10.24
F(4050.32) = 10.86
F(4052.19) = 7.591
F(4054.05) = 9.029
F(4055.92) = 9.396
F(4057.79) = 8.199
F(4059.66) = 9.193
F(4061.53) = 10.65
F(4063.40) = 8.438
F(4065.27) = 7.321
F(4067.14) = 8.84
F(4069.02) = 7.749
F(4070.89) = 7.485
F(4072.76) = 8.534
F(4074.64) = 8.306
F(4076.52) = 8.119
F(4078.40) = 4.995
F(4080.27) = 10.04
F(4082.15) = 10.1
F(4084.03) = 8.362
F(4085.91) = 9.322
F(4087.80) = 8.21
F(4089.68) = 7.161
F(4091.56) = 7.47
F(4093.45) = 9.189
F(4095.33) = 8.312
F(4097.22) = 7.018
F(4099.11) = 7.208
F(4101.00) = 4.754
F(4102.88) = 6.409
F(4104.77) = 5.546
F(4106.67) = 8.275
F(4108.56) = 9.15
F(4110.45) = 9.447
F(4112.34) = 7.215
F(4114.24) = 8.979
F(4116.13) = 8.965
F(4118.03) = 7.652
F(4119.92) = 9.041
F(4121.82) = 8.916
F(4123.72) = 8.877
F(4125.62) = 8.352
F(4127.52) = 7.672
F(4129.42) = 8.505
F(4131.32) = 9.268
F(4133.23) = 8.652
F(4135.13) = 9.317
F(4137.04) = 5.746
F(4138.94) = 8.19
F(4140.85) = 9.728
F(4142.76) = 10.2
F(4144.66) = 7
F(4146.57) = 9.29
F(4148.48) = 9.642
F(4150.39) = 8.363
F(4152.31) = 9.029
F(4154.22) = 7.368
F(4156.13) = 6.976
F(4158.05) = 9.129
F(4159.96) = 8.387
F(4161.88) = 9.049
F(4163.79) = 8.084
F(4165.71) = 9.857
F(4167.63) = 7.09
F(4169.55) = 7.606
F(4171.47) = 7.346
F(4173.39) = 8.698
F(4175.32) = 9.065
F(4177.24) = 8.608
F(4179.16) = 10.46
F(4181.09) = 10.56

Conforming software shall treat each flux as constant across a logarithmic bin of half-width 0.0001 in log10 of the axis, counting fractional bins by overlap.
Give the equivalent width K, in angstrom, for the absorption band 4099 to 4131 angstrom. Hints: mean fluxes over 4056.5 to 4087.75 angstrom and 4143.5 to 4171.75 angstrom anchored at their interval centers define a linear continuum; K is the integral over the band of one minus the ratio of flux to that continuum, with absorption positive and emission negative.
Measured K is 1.6 angstrom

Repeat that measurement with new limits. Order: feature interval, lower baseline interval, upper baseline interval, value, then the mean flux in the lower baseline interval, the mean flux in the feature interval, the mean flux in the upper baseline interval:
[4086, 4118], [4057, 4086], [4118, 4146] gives 2.8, 8.46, 7.75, 8.51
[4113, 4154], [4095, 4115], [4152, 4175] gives -4.1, 7.44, 8.6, 8.22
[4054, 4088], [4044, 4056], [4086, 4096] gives 0.9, 9.41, 8.53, 8.17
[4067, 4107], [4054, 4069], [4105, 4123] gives 4.2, 8.8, 7.76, 8.51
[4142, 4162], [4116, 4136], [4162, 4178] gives -0.2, 8.64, 8.55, 8.33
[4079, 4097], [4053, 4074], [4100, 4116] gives -1.2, 8.61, 8.55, 7.55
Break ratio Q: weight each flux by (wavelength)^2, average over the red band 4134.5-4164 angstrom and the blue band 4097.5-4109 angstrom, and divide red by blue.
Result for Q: 1.27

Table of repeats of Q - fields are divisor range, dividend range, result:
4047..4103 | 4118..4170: 1.06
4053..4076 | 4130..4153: 1.05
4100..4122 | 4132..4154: 1.12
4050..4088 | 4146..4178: 1.03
